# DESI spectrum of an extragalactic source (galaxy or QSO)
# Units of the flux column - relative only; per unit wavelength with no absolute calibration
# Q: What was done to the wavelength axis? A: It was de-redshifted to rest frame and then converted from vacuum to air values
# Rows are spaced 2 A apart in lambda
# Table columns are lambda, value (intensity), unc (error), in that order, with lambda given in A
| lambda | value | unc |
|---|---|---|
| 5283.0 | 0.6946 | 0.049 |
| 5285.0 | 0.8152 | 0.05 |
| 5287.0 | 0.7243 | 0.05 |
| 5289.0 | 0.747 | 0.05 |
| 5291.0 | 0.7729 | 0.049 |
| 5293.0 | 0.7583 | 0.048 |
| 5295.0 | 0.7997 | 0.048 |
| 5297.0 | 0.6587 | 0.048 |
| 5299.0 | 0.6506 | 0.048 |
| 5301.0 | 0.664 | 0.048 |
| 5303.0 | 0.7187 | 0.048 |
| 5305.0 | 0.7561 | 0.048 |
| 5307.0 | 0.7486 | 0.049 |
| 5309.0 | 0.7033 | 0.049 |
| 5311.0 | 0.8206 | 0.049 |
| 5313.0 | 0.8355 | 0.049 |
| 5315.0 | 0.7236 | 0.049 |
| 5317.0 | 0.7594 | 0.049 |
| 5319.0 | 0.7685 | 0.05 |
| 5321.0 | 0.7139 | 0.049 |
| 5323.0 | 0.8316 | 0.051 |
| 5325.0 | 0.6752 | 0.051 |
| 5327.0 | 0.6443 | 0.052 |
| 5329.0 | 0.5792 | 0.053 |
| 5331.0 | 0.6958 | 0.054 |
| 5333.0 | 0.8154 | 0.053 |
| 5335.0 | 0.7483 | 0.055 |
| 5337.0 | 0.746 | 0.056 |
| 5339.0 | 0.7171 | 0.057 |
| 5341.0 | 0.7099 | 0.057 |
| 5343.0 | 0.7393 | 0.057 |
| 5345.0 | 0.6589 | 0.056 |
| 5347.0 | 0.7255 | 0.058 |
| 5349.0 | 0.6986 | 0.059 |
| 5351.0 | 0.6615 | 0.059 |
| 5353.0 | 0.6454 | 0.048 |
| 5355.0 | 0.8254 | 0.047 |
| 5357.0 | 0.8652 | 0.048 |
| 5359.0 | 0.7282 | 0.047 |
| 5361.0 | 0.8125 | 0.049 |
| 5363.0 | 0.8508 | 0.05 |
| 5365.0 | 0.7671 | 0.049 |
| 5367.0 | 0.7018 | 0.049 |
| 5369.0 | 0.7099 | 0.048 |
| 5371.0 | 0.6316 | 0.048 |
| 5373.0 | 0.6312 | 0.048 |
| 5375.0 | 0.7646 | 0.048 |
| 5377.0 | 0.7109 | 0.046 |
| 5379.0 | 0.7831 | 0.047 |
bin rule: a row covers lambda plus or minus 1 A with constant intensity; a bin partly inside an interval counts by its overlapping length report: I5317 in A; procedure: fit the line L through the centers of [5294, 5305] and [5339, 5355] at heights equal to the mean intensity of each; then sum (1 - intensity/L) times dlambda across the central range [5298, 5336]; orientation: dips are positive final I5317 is -1.42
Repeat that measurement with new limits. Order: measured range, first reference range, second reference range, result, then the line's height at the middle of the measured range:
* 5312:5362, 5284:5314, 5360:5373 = 0.5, 0.74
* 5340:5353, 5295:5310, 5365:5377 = 0.1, 0.7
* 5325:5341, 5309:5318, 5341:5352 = 0.5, 0.73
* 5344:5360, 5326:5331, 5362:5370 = -0.4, 0.709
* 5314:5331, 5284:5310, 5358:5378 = 0.5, 0.732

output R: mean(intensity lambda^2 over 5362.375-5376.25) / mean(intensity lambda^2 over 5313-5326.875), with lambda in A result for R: 0.98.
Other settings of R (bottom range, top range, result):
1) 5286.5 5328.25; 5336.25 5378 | 1.01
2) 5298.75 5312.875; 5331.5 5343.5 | 1.03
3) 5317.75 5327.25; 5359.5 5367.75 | 1.08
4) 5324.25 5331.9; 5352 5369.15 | 1.20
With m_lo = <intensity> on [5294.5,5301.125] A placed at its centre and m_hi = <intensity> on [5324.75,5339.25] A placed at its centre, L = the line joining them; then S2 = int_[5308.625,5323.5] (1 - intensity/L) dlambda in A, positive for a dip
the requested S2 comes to -1.6 A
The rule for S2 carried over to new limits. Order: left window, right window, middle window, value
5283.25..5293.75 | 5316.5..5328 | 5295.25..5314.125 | 0.35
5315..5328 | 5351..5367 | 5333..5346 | 0.41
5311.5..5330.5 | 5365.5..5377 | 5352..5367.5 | -1.68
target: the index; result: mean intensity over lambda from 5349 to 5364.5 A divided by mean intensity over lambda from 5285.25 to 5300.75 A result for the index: 1.05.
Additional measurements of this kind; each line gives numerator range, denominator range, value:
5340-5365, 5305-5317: 0.97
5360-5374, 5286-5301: 1.00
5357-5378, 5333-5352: 1.03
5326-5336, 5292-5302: 0.99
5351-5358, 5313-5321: 1.01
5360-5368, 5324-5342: 1.11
